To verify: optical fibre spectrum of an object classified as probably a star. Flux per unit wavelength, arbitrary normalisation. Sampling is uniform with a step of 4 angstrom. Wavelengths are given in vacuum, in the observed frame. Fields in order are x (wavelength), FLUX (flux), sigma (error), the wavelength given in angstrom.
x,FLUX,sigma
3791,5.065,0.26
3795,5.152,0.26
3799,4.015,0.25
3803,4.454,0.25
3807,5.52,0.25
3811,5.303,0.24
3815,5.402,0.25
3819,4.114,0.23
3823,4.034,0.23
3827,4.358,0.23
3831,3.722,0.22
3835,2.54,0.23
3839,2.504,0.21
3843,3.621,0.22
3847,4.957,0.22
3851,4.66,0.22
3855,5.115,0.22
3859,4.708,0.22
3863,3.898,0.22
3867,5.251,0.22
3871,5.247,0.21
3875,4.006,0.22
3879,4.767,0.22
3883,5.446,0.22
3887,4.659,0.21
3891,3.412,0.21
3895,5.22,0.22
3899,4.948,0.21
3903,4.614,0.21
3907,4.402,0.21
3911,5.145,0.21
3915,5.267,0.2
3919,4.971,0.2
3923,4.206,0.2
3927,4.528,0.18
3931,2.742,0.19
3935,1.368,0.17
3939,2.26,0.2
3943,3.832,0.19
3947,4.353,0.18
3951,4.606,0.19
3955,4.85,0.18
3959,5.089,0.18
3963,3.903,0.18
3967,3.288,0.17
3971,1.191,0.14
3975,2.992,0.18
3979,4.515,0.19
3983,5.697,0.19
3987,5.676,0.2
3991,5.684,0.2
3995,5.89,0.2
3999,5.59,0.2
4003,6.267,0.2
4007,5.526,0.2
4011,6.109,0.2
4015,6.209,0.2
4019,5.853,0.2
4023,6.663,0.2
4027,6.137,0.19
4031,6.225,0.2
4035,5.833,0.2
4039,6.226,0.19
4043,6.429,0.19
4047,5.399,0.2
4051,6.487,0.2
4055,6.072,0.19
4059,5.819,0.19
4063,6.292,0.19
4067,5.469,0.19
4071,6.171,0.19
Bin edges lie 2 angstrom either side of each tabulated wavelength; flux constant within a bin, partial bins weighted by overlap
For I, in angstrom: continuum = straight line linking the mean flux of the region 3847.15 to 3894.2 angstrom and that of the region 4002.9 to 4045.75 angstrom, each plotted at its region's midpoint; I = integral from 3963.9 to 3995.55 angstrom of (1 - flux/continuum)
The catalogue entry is 8.0 angstrom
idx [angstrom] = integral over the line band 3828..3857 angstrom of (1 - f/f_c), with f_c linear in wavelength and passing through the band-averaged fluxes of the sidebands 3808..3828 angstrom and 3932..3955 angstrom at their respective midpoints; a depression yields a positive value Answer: 3.5 angstrom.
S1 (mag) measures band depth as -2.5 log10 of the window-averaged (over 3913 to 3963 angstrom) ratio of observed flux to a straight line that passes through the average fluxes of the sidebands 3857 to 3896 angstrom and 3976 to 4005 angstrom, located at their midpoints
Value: 0.27 mag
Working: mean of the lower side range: 4.65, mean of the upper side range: 5.53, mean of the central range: 4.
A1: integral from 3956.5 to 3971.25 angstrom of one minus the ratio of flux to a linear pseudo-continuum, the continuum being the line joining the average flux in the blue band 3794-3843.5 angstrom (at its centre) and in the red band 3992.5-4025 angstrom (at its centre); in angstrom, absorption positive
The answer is 5.0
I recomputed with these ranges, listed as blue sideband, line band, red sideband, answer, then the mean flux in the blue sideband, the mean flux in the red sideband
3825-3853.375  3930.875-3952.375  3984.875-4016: 8.1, 3.78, 5.86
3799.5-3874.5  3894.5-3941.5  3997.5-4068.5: 8.8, 4.4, 6.04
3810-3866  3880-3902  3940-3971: -3.3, 4.21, 4.01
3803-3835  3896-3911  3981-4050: 1.1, 4.49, 5.97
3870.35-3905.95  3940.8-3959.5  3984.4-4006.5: 3.0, 4.67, 5.8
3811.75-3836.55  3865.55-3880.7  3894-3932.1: -1.4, 4.12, 4.63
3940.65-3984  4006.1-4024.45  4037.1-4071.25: -3.3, 3.98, 6.03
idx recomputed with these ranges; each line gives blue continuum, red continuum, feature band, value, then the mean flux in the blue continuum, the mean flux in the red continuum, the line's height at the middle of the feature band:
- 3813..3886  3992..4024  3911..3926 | 0.65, 4.36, 5.98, 5.06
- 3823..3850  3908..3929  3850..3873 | -4.53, 3.69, 4.8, 4.03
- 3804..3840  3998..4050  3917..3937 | 6.18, 4.22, 6.05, 5.17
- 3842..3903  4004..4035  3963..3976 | 6.81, 4.68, 6.09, 5.61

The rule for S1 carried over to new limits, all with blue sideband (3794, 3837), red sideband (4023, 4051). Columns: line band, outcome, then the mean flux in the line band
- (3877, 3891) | 0.044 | 4.74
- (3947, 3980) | 0.404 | 3.82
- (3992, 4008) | 0.001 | 5.83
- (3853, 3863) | 0.005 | 4.71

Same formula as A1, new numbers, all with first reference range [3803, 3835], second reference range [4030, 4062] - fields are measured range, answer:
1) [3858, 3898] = 1.9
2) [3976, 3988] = 1.2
